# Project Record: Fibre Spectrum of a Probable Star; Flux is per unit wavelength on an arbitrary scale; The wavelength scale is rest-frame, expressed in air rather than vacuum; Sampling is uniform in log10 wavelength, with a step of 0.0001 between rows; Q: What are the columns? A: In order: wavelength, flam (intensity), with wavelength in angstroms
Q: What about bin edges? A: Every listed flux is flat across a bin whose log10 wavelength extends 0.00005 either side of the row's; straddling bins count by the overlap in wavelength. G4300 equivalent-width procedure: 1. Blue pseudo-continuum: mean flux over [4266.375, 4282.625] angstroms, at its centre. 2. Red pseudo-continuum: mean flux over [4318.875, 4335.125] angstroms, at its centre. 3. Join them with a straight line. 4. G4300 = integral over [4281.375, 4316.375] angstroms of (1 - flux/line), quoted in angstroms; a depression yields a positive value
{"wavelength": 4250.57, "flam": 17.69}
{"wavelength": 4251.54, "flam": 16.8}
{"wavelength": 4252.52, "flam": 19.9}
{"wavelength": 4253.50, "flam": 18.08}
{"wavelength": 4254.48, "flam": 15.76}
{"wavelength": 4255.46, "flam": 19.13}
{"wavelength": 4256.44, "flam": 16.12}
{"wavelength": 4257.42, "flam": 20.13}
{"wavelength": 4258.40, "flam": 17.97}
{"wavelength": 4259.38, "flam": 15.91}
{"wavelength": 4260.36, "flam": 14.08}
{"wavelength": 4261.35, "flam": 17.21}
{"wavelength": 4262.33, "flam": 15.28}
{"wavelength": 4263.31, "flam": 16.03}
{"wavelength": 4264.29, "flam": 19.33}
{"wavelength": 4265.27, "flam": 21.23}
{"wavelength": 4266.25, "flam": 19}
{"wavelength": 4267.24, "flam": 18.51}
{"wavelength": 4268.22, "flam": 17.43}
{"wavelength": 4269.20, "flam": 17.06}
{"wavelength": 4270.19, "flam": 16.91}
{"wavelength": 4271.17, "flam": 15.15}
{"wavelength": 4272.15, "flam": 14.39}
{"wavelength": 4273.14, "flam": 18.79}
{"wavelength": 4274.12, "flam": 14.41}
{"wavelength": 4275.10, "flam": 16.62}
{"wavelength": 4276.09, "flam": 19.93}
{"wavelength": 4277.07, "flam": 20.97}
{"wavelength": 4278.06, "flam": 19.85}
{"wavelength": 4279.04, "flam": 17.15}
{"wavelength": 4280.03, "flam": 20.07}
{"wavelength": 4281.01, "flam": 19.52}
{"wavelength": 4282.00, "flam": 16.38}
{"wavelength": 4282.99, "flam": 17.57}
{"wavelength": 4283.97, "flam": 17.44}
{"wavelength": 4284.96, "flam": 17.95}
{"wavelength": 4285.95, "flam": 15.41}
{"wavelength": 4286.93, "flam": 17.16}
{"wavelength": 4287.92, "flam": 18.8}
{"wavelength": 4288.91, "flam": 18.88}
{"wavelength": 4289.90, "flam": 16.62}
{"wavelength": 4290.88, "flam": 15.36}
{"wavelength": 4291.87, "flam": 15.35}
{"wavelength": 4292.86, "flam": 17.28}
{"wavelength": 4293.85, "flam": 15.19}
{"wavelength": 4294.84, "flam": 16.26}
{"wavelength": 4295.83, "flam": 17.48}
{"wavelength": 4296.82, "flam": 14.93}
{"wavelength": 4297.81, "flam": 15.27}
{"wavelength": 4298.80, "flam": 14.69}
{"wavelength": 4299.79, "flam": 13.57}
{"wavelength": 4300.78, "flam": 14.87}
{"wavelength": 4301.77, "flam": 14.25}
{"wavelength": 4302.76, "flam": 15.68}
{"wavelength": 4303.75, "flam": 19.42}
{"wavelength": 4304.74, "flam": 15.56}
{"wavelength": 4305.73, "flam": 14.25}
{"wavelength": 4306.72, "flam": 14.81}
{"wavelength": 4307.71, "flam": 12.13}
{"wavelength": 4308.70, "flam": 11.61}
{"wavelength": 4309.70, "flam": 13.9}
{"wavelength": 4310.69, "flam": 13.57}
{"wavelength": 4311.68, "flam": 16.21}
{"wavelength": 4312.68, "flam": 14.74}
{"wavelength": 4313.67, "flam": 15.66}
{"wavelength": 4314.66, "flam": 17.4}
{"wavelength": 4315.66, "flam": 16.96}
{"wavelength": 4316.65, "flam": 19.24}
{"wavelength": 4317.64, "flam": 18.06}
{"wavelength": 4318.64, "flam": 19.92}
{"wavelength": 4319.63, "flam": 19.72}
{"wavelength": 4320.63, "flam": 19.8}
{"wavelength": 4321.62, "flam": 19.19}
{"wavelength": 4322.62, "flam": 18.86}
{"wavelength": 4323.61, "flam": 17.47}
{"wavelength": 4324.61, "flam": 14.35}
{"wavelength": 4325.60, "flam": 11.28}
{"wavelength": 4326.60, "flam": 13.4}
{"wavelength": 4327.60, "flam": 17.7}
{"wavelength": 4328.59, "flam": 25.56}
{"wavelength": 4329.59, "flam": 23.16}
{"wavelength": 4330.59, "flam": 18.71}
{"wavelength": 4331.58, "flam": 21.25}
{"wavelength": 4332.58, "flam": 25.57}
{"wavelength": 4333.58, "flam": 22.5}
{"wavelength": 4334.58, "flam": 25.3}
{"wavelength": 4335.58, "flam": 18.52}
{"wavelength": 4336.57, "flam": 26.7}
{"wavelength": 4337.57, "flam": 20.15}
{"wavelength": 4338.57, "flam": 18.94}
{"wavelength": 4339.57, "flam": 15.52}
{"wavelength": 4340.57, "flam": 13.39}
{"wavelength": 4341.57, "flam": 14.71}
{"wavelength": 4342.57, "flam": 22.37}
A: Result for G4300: 5.2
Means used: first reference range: 17.7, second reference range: 19.6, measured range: 15.8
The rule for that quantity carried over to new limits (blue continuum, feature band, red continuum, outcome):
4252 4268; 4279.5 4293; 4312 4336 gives 0.6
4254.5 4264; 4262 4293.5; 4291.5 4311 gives -3.0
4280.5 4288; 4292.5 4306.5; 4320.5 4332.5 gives 1.8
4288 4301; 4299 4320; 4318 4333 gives 2.1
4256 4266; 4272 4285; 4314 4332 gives -0.3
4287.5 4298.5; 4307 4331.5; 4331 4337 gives 4.4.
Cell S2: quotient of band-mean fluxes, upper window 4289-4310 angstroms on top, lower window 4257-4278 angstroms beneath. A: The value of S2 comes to 0.87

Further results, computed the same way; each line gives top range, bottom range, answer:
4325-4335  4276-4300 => 1.19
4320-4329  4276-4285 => 0.94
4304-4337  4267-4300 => 1.06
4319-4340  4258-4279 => 1.13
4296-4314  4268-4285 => 0.84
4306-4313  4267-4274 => 0.83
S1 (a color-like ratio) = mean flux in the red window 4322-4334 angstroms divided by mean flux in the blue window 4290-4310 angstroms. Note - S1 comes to 1.3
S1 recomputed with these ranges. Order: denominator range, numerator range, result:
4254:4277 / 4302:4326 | 0.94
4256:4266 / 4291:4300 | 0.90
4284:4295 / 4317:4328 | 1.03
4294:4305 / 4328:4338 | 1.45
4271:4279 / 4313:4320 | 1.03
